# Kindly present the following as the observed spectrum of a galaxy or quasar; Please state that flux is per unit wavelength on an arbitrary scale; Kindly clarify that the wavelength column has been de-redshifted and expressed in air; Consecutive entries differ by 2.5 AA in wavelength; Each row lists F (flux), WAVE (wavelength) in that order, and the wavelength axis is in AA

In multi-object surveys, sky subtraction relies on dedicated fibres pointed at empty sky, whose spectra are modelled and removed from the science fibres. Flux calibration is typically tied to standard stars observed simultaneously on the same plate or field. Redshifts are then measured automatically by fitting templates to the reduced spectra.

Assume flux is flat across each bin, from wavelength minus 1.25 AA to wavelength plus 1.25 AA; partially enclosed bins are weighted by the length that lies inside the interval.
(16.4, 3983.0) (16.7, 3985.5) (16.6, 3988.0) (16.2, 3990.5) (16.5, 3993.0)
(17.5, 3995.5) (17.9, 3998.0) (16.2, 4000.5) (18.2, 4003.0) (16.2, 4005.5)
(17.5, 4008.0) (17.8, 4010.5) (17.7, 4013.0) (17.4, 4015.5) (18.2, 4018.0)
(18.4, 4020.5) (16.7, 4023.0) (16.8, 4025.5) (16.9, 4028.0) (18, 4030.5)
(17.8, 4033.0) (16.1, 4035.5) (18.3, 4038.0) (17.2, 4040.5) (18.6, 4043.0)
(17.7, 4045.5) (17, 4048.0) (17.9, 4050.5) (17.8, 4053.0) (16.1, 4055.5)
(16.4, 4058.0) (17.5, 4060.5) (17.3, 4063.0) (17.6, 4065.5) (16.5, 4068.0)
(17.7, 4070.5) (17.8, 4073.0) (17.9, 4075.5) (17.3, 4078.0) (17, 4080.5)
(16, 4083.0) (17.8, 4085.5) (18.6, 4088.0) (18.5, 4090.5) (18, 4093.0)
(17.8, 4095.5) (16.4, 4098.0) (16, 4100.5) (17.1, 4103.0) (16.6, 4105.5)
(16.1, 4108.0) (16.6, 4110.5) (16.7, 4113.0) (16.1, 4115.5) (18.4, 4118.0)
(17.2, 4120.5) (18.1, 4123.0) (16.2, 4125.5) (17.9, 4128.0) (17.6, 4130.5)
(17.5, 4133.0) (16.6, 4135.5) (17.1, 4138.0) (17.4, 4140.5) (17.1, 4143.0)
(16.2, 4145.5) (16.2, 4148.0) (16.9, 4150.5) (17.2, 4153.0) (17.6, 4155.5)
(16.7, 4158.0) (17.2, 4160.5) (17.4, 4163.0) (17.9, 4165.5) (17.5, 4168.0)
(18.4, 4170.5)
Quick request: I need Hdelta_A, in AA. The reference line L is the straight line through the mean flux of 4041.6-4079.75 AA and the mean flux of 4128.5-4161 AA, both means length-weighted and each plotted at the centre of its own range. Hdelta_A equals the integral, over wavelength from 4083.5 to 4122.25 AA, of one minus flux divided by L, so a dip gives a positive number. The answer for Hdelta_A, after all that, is 0.1 AA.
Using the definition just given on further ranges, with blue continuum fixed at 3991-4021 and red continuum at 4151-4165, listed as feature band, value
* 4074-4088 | 0.0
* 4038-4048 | -0.2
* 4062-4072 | 0.0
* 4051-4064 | 0.2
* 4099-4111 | 0.6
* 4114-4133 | -0.1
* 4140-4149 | 0.3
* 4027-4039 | 0.0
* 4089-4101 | -0.1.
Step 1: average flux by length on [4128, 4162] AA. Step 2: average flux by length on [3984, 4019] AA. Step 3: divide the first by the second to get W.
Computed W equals 0.99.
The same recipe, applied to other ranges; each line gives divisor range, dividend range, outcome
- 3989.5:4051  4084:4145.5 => 0.99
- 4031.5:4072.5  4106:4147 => 0.98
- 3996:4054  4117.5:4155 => 0.98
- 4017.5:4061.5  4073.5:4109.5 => 0.99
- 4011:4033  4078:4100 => 0.99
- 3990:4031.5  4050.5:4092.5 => 1.00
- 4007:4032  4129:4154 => 0.97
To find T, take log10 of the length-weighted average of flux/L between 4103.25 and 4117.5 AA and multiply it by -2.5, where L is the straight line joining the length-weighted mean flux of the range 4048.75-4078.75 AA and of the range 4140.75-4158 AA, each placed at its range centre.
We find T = 0.03 mag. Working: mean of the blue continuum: 17.3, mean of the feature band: 16.6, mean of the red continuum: 16.9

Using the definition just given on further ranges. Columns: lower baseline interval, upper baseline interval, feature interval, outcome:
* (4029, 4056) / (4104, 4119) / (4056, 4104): -0.01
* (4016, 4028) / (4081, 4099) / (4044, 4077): 0.01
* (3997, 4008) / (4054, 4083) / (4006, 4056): -0.02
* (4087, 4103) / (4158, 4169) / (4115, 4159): 0.02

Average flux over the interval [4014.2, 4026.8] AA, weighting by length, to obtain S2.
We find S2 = 17.5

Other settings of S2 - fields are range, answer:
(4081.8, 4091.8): 17.7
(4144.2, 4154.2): 16.6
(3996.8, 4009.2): 17.2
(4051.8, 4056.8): 16.9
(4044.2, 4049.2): 17.4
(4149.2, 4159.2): 17.1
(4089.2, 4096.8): 18.1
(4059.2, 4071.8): 17.3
